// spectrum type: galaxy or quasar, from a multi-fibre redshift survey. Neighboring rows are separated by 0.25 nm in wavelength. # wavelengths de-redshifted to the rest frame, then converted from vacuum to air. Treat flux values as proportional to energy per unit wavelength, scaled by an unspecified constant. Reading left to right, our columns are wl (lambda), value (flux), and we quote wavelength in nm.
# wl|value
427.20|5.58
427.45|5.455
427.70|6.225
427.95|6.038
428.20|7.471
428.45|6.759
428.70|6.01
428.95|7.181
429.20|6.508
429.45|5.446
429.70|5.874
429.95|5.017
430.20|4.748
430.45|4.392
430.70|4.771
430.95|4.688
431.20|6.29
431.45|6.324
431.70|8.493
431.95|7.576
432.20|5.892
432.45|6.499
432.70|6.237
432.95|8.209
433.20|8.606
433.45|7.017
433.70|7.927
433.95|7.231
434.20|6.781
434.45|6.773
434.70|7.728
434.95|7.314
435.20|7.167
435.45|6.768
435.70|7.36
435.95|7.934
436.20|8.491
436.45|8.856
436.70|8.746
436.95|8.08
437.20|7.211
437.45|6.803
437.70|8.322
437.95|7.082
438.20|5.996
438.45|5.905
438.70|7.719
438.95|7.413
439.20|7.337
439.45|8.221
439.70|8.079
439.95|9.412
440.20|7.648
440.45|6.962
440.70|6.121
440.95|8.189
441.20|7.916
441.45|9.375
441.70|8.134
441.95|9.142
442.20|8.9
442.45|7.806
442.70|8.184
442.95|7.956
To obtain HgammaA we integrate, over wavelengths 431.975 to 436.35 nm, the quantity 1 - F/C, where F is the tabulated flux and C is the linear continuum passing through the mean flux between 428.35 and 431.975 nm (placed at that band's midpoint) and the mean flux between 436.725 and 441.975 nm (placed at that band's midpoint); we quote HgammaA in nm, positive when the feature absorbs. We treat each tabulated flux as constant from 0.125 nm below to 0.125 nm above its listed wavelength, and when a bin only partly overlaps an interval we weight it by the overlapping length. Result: -0.396 nm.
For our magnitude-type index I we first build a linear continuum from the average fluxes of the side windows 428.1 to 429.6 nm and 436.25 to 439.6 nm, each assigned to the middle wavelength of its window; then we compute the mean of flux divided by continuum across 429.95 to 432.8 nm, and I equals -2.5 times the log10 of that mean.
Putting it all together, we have 0.15 mag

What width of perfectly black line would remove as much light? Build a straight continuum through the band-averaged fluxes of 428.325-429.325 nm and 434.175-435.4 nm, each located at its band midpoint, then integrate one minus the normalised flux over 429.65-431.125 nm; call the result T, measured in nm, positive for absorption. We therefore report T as 0.402 nm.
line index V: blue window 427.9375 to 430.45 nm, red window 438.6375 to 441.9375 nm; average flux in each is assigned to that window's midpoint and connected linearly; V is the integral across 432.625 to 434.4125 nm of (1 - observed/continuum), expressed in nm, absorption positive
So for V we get -0.18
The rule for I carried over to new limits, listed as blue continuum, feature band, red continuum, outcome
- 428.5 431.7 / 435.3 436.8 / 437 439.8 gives -0.17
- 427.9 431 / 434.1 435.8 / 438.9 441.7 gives -0.04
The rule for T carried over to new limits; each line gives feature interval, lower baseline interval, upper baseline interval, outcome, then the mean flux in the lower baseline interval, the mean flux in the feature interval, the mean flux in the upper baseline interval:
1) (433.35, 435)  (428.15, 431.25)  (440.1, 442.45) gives -0.158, 5.73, 7.25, 8.03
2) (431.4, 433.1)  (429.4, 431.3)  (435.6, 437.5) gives -0.310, 5.13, 7.09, 7.99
